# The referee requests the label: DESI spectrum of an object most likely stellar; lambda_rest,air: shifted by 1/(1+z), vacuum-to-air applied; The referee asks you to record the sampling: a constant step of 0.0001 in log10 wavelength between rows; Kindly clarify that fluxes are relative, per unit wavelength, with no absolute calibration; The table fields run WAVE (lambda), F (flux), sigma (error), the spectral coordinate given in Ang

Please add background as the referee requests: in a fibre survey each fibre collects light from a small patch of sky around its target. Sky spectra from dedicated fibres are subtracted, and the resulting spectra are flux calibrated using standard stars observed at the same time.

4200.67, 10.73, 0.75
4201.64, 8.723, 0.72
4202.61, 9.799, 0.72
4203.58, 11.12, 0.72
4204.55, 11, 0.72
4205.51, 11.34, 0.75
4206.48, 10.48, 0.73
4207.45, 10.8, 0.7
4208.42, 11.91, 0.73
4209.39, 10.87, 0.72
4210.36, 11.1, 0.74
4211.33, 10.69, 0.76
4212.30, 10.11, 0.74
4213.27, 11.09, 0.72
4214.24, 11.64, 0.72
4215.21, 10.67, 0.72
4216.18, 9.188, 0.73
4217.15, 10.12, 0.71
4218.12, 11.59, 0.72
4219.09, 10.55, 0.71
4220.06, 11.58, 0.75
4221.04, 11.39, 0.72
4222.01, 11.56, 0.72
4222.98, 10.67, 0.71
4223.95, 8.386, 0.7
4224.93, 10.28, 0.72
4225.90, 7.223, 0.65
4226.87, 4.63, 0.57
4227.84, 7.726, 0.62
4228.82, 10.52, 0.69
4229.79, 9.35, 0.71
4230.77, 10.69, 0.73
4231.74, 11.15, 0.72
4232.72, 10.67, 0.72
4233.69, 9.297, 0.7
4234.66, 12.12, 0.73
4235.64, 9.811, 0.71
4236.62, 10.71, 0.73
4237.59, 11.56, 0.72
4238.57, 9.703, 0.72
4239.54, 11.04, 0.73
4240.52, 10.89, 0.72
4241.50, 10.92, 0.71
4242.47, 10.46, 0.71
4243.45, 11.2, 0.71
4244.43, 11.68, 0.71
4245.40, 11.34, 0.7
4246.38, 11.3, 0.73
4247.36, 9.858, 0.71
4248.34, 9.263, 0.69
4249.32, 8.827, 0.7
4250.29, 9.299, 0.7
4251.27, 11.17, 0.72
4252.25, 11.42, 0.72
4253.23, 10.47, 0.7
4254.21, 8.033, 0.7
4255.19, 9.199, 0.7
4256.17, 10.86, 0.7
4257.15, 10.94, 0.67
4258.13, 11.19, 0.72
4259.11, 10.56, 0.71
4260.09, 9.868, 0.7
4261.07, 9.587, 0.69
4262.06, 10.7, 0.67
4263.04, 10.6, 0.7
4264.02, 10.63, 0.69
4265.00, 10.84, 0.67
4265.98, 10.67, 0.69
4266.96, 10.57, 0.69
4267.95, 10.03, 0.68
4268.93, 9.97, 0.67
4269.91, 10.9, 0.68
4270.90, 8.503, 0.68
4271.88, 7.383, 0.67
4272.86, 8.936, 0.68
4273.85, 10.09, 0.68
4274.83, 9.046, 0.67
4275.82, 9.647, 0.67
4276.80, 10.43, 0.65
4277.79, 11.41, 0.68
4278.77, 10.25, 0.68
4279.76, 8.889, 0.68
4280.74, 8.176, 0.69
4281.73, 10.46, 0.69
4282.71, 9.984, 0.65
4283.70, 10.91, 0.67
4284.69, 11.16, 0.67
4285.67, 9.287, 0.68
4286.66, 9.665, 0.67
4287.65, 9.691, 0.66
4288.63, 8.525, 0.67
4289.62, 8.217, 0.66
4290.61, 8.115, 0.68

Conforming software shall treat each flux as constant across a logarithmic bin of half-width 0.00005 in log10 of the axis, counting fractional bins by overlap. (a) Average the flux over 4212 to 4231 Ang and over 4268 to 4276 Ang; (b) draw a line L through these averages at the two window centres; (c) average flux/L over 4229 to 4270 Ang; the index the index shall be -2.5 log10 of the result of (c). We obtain -0.093 mag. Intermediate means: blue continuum 9.93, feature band 10.5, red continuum 9.33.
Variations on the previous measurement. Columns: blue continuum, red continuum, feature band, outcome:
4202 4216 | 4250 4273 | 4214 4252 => 0.03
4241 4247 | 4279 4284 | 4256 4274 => 0.02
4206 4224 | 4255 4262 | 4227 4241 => 0.04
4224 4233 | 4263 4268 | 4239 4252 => -0.09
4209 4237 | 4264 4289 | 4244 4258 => -0.03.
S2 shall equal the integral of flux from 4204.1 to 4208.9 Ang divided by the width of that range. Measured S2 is 11.1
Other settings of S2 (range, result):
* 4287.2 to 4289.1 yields 9.14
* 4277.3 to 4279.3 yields 10.8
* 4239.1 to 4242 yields 10.9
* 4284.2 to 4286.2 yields 10.2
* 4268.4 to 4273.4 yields 9.15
